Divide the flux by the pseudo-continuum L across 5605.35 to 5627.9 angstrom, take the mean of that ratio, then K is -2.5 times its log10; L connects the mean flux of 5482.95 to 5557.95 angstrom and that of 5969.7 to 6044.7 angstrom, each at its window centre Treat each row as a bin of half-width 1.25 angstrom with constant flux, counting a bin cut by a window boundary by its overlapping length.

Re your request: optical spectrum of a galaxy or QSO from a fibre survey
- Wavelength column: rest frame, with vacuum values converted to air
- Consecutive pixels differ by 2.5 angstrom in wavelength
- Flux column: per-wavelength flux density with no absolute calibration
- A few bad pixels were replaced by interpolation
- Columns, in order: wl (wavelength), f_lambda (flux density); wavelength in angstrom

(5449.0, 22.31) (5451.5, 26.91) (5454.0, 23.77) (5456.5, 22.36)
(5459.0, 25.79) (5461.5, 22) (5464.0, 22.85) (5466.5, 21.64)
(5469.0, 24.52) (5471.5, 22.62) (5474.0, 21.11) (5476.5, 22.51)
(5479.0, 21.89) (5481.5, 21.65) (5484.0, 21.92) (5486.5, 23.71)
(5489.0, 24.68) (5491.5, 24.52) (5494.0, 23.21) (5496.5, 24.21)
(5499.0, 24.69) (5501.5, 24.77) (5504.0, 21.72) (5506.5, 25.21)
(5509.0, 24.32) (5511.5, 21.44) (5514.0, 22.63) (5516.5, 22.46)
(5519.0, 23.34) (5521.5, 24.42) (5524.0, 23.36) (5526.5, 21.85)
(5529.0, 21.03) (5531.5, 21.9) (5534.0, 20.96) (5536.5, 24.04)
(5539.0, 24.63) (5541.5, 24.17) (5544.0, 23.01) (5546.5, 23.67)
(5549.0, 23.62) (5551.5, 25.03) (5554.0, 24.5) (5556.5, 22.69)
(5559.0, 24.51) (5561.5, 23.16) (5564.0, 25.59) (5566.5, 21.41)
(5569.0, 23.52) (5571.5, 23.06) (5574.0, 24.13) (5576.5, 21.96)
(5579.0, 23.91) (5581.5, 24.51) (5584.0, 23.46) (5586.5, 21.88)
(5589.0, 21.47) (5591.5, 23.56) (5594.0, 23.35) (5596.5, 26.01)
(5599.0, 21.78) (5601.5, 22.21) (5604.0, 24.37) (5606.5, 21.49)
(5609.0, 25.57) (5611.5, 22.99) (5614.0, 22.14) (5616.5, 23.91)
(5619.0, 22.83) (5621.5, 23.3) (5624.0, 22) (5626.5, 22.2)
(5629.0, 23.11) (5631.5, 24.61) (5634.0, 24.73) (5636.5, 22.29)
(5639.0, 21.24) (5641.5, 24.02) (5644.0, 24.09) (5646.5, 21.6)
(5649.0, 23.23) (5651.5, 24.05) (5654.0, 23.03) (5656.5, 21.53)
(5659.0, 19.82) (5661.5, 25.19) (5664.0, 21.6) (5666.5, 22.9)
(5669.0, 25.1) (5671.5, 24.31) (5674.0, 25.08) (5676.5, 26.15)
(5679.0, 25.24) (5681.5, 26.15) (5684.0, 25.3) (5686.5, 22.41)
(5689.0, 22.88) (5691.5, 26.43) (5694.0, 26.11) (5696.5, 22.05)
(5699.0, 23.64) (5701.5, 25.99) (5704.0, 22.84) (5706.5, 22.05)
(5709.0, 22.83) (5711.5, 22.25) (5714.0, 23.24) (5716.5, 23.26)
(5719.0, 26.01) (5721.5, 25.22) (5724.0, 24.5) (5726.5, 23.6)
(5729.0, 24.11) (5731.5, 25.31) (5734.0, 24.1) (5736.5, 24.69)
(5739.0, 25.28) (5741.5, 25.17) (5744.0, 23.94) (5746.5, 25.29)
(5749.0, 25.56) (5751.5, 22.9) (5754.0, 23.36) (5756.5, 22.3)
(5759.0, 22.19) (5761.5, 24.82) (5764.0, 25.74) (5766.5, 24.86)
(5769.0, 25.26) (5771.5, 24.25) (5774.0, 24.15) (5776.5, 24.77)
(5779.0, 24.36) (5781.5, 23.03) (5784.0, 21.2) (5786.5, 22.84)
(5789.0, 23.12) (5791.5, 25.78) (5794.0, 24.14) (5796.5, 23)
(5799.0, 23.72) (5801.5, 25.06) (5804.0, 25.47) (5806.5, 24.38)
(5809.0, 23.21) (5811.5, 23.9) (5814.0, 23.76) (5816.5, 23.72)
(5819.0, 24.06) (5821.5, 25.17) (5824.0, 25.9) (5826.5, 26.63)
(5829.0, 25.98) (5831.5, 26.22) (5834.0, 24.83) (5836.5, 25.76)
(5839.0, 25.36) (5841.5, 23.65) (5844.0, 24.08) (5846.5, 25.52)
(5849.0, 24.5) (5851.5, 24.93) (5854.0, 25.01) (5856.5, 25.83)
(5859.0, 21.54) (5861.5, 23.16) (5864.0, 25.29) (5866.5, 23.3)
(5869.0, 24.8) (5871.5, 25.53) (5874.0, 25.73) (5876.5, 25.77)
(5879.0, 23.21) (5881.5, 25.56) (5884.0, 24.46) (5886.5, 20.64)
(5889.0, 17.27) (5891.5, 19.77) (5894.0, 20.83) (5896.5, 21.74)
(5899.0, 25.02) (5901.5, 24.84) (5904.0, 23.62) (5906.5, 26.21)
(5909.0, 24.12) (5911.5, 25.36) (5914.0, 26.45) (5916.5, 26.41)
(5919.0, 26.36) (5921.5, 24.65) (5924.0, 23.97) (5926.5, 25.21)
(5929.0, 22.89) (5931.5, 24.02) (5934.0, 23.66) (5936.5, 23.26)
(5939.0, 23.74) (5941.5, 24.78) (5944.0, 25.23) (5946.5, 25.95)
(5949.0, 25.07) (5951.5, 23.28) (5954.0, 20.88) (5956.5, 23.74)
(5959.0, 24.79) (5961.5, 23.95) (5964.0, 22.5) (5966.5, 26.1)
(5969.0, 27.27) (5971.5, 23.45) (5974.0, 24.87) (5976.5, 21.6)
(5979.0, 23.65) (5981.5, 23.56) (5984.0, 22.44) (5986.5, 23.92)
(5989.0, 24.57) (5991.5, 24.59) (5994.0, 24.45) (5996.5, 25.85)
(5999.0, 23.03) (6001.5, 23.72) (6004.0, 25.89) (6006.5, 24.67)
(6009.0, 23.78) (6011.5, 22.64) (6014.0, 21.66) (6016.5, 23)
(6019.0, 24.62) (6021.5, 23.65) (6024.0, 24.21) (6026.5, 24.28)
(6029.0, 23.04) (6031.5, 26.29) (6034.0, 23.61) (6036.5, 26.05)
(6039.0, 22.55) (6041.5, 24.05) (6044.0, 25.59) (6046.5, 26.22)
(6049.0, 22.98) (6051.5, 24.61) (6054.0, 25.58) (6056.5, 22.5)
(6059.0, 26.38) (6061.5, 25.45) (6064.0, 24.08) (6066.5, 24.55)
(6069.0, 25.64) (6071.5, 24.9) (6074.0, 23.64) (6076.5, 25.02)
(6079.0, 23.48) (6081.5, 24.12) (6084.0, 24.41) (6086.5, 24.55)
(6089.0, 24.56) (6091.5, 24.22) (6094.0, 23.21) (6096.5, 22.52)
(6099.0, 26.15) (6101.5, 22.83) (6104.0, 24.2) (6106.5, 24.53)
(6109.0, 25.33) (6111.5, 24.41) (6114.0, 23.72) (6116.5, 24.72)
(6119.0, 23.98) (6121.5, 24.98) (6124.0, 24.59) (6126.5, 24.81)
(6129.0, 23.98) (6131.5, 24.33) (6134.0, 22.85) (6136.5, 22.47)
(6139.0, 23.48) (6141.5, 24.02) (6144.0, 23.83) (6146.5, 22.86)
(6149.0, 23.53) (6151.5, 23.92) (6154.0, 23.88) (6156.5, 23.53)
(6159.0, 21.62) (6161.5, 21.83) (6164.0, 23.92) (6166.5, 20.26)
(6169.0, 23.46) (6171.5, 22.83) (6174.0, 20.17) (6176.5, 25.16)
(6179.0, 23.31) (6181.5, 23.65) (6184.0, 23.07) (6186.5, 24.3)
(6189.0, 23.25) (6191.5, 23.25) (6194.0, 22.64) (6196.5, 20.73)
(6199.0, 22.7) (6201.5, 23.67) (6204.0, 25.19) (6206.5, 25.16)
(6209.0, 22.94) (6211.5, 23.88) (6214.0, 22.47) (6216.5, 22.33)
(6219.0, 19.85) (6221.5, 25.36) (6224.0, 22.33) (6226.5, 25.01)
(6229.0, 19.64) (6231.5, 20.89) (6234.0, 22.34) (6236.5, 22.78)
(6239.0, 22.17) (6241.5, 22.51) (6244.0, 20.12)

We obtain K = 0.027 mag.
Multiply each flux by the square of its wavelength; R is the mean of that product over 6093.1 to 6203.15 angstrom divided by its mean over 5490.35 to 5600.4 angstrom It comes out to 1.2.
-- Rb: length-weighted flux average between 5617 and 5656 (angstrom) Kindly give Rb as 23.1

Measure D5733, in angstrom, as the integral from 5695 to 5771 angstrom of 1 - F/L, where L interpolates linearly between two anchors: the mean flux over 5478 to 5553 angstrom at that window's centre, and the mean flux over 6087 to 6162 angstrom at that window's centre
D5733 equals -1.9 angstrom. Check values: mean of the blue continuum 23.3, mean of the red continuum 23.9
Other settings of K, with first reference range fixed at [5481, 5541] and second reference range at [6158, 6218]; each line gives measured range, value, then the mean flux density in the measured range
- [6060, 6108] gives -0.06 mag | 24.3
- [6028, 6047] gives -0.07 mag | 24.6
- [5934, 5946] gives -0.06 mag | 24.3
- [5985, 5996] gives -0.06 mag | 24.4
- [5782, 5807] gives -0.03 mag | 23.8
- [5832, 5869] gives -0.06 mag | 24.5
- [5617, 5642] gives 0.01 mag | 23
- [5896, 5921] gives -0.09 mag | 25.1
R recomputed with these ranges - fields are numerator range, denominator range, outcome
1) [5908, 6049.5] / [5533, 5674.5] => 1.19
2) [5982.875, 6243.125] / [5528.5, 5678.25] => 1.21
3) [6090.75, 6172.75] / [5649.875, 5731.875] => 1.15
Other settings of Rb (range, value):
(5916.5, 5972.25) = 24.4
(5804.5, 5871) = 24.7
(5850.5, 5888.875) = 24.1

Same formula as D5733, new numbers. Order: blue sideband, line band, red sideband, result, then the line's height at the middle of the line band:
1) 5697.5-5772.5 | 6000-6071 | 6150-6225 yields -2.83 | 23.4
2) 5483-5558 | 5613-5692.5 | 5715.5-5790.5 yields 1.12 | 23.8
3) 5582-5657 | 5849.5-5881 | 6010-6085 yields -0.99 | 23.8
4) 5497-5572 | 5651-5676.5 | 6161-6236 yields -0.12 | 23.3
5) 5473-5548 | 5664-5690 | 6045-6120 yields -1.03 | 23.5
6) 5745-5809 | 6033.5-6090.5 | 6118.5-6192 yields -2.48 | 23.5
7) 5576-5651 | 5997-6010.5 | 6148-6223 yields -0.70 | 23.1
